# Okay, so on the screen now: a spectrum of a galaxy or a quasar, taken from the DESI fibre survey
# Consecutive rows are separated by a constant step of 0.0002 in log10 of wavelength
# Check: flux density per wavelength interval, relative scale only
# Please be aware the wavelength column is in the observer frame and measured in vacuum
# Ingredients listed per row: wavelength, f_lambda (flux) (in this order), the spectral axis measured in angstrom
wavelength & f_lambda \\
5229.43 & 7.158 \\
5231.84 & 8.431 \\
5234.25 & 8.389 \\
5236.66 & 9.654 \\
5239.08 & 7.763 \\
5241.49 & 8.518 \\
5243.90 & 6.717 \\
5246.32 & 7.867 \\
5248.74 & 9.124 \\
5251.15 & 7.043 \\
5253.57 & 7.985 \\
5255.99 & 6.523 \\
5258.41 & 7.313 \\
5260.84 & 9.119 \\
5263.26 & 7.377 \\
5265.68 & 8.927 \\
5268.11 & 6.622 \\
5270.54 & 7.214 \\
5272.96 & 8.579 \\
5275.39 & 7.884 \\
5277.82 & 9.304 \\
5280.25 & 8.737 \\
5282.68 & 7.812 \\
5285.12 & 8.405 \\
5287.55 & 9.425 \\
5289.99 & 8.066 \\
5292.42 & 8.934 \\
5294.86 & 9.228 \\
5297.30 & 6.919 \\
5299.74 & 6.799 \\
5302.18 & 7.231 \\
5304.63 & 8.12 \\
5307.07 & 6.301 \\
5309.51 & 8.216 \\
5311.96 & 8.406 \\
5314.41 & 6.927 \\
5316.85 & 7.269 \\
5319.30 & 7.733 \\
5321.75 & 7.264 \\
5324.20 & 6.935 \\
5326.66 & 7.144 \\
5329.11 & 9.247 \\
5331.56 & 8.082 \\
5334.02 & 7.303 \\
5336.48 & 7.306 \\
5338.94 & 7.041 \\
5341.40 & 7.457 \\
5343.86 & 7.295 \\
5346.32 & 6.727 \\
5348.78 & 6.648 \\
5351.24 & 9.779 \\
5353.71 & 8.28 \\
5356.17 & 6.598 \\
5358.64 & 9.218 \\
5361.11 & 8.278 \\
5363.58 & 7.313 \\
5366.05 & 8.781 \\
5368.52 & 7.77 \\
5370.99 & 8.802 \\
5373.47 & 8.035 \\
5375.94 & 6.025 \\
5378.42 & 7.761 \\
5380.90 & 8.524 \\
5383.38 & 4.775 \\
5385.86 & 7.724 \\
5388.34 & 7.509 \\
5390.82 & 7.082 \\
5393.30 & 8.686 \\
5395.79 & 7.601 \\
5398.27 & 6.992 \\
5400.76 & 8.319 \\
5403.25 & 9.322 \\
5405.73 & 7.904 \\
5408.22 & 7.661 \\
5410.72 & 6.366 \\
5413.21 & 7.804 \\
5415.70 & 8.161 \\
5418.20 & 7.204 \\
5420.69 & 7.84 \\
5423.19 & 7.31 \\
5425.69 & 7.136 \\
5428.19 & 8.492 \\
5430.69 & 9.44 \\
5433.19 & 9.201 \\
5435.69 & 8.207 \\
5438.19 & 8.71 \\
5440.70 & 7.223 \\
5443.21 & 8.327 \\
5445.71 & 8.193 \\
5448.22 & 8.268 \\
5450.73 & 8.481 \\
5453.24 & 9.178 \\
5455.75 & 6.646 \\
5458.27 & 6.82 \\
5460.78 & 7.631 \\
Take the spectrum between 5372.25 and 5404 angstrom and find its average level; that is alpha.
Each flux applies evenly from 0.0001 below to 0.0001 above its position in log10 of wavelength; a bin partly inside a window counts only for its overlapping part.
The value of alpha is 7.54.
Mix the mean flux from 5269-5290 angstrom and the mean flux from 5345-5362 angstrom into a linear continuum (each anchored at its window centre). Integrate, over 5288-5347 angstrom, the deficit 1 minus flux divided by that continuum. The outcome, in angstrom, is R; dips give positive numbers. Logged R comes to 3.85 angstrom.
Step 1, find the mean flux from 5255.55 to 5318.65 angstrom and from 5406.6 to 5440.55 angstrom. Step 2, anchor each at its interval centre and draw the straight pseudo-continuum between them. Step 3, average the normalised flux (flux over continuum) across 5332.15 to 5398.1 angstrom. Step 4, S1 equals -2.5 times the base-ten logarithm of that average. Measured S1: 0.04 mag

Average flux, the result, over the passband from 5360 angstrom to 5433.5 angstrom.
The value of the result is 7.78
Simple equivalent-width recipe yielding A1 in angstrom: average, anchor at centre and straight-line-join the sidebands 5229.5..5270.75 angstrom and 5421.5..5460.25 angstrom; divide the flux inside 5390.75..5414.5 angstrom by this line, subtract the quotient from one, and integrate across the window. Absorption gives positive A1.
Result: 0.74 angstrom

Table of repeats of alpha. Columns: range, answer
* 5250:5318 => 7.88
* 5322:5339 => 7.6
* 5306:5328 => 7.37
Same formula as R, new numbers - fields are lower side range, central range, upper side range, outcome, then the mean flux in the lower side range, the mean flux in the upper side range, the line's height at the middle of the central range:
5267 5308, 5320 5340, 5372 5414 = 0.7 angstrom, 7.99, 7.54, 7.81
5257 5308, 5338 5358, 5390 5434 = 1.1 angstrom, 8.02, 7.91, 7.97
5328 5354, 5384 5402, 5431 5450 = 1.0 angstrom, 7.72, 8.37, 8.06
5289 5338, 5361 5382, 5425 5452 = 0.2 angstrom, 7.67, 8.36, 7.99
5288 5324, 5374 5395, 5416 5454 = 1.9 angstrom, 7.69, 8.2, 8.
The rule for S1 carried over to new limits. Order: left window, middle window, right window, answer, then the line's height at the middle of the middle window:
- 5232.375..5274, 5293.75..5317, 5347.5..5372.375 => 0.07 mag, 8.03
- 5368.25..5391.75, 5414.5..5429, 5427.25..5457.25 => 0.05 mag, 8.03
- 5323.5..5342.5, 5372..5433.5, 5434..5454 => 0.05 mag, 8.05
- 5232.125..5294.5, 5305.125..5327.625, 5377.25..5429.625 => 0.08 mag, 7.96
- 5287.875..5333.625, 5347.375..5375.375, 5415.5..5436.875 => -0.02 mag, 7.9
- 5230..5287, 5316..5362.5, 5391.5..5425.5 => 0.03 mag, 7.89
